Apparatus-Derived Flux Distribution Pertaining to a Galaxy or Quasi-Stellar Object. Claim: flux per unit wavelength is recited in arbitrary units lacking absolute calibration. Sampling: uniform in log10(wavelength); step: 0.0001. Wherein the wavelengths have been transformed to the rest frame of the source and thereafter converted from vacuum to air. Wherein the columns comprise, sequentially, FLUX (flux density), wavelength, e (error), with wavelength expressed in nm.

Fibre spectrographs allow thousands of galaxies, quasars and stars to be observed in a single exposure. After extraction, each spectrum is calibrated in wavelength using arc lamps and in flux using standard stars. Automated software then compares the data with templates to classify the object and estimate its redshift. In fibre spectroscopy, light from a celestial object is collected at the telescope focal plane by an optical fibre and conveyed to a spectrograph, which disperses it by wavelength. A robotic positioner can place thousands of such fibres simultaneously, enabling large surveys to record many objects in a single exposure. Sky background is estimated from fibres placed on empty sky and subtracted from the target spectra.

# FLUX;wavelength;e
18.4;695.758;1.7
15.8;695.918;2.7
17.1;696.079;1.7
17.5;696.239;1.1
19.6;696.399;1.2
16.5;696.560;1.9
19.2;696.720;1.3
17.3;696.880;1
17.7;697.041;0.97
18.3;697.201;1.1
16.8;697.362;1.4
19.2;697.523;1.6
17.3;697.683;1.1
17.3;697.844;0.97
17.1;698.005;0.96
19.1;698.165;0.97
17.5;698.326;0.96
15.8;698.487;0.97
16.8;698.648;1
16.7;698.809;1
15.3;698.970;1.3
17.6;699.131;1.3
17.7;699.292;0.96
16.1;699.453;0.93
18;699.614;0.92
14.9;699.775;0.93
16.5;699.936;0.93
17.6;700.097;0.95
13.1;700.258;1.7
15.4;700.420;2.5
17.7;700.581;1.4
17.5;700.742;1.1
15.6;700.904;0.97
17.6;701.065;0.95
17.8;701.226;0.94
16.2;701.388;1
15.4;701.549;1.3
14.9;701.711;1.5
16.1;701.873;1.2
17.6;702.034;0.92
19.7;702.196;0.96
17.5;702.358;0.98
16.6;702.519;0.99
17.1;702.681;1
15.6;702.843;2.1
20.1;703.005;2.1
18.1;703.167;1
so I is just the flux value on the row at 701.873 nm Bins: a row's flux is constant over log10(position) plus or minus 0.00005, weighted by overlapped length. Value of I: 16.1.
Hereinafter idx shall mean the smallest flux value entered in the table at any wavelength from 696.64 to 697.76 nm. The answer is 16.8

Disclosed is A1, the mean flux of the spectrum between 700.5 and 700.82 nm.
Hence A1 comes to 17.6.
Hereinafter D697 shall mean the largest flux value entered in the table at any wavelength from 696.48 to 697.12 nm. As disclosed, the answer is 19.2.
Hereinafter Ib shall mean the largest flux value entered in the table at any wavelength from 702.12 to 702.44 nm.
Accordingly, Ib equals 19.7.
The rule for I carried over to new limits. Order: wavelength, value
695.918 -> 15.8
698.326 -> 17.5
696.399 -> 19.6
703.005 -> 20.1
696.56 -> 16.5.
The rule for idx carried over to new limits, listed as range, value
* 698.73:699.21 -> 15.3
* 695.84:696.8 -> 15.8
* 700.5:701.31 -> 15.6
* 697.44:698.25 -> 17.1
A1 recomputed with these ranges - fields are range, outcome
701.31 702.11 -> 16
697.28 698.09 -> 17.5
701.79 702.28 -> 17.8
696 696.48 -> 18.1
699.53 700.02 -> 16.5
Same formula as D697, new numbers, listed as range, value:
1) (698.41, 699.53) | 17.7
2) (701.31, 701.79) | 16.2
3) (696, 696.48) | 19.6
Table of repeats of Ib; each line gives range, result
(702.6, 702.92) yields 17.1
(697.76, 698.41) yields 19.1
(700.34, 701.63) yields 17.8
